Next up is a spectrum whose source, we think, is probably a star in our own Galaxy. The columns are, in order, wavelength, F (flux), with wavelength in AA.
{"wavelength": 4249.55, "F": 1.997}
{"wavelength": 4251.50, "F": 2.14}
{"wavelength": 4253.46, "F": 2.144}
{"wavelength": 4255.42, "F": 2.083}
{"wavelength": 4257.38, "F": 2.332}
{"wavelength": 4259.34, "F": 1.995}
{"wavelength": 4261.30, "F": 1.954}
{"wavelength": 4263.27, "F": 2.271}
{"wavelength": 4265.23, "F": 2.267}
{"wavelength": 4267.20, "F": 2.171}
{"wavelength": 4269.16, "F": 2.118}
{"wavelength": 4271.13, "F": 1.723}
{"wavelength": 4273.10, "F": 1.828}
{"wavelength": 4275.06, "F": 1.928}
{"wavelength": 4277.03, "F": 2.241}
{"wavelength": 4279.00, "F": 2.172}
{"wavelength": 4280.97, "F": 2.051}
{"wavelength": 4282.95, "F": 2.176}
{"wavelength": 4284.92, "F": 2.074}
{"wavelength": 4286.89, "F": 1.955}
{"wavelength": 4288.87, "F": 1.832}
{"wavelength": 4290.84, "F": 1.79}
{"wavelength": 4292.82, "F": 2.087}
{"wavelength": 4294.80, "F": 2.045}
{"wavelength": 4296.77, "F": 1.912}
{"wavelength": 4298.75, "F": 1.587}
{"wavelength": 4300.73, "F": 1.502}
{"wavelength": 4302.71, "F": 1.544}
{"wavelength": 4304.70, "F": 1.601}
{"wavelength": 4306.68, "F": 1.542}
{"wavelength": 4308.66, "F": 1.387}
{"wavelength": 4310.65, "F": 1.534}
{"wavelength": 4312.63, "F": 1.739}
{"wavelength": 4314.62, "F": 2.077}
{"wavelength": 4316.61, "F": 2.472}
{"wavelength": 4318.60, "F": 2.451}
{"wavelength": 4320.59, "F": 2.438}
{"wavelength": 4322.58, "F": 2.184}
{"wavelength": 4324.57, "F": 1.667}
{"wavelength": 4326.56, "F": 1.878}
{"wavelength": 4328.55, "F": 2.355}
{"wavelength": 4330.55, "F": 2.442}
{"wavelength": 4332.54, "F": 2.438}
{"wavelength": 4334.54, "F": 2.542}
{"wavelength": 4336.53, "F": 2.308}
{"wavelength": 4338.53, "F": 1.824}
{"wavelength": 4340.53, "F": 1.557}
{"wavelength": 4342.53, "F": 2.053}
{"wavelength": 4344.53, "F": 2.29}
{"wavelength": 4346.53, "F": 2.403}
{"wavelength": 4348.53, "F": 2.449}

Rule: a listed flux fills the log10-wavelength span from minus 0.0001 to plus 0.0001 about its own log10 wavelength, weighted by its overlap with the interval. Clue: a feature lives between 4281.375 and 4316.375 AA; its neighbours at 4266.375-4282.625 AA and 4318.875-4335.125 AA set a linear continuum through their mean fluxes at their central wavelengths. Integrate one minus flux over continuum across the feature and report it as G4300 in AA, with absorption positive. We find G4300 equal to 5.3 AA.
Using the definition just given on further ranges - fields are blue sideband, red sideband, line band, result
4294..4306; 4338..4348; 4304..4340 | -3.15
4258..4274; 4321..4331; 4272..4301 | 1.57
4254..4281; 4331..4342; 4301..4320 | 2.73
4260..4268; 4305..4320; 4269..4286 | 0.41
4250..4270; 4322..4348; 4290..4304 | 2.42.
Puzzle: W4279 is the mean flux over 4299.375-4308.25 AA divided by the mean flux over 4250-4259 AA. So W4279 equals 0.71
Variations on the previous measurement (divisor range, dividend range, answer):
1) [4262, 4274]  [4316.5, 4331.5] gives 1.08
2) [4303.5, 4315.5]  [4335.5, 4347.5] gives 1.26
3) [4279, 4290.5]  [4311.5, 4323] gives 1.10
